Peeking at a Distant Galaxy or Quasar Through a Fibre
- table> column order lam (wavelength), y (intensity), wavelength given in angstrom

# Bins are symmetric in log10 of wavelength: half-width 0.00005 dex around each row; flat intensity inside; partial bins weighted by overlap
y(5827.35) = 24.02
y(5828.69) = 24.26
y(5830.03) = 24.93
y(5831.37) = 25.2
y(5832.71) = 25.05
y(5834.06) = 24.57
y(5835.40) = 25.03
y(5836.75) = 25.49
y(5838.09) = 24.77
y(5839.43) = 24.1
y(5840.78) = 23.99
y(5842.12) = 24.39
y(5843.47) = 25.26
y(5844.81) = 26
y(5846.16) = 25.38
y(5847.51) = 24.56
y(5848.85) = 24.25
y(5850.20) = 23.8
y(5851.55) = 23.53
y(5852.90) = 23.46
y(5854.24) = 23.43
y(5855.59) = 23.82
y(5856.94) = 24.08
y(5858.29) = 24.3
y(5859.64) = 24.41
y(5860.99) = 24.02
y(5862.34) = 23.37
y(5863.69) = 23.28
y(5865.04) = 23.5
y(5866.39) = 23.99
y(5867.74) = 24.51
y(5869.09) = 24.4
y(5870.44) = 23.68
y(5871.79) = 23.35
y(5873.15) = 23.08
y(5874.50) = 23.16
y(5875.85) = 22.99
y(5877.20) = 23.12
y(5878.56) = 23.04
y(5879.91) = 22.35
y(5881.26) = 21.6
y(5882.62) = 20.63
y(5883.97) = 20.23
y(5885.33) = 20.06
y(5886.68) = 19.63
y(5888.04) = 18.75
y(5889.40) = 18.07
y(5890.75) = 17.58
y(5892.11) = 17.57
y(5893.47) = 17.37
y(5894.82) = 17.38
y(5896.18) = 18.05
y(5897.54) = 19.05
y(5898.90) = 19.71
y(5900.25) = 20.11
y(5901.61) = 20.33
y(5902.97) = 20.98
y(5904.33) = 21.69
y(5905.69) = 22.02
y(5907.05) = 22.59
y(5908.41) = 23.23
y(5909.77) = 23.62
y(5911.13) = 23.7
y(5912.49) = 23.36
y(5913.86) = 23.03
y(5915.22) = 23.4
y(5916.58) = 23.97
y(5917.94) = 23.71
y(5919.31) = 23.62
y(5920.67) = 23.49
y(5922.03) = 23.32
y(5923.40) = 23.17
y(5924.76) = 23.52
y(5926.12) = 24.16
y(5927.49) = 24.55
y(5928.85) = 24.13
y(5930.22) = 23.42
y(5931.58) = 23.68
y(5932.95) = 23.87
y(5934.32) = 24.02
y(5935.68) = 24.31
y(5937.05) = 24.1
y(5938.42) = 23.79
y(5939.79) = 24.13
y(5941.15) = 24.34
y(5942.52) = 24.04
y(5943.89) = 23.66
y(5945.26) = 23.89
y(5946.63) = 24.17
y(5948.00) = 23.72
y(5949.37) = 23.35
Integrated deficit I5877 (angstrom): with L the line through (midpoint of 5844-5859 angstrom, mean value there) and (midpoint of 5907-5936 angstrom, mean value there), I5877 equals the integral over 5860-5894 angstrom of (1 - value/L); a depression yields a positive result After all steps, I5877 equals 3.2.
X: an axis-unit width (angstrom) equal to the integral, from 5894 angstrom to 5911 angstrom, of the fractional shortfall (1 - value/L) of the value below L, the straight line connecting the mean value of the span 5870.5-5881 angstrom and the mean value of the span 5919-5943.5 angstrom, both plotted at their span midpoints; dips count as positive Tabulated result 1.9 angstrom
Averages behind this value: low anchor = 23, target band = 20.8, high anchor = 23.9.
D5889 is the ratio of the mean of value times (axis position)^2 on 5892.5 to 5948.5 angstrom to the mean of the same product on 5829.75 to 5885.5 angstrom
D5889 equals 0.98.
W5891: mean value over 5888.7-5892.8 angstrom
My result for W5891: 17.7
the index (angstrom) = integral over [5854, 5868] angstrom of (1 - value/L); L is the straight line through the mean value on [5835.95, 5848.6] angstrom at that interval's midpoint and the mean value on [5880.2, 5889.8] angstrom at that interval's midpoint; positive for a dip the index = -0.71 angstrom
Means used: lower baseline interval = 24.9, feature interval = 23.9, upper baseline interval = 20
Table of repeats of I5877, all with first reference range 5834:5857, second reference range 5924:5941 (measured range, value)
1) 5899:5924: 1.5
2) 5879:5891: 2.1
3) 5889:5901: 2.9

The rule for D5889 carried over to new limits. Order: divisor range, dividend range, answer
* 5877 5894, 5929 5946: 1.22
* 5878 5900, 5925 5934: 1.25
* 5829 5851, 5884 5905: 0.79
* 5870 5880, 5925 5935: 1.06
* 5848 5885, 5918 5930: 1.04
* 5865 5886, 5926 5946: 1.08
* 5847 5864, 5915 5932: 1.02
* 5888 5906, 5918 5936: 1.25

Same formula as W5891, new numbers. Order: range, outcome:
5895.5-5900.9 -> 19.2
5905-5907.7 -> 22.3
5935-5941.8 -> 24.1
